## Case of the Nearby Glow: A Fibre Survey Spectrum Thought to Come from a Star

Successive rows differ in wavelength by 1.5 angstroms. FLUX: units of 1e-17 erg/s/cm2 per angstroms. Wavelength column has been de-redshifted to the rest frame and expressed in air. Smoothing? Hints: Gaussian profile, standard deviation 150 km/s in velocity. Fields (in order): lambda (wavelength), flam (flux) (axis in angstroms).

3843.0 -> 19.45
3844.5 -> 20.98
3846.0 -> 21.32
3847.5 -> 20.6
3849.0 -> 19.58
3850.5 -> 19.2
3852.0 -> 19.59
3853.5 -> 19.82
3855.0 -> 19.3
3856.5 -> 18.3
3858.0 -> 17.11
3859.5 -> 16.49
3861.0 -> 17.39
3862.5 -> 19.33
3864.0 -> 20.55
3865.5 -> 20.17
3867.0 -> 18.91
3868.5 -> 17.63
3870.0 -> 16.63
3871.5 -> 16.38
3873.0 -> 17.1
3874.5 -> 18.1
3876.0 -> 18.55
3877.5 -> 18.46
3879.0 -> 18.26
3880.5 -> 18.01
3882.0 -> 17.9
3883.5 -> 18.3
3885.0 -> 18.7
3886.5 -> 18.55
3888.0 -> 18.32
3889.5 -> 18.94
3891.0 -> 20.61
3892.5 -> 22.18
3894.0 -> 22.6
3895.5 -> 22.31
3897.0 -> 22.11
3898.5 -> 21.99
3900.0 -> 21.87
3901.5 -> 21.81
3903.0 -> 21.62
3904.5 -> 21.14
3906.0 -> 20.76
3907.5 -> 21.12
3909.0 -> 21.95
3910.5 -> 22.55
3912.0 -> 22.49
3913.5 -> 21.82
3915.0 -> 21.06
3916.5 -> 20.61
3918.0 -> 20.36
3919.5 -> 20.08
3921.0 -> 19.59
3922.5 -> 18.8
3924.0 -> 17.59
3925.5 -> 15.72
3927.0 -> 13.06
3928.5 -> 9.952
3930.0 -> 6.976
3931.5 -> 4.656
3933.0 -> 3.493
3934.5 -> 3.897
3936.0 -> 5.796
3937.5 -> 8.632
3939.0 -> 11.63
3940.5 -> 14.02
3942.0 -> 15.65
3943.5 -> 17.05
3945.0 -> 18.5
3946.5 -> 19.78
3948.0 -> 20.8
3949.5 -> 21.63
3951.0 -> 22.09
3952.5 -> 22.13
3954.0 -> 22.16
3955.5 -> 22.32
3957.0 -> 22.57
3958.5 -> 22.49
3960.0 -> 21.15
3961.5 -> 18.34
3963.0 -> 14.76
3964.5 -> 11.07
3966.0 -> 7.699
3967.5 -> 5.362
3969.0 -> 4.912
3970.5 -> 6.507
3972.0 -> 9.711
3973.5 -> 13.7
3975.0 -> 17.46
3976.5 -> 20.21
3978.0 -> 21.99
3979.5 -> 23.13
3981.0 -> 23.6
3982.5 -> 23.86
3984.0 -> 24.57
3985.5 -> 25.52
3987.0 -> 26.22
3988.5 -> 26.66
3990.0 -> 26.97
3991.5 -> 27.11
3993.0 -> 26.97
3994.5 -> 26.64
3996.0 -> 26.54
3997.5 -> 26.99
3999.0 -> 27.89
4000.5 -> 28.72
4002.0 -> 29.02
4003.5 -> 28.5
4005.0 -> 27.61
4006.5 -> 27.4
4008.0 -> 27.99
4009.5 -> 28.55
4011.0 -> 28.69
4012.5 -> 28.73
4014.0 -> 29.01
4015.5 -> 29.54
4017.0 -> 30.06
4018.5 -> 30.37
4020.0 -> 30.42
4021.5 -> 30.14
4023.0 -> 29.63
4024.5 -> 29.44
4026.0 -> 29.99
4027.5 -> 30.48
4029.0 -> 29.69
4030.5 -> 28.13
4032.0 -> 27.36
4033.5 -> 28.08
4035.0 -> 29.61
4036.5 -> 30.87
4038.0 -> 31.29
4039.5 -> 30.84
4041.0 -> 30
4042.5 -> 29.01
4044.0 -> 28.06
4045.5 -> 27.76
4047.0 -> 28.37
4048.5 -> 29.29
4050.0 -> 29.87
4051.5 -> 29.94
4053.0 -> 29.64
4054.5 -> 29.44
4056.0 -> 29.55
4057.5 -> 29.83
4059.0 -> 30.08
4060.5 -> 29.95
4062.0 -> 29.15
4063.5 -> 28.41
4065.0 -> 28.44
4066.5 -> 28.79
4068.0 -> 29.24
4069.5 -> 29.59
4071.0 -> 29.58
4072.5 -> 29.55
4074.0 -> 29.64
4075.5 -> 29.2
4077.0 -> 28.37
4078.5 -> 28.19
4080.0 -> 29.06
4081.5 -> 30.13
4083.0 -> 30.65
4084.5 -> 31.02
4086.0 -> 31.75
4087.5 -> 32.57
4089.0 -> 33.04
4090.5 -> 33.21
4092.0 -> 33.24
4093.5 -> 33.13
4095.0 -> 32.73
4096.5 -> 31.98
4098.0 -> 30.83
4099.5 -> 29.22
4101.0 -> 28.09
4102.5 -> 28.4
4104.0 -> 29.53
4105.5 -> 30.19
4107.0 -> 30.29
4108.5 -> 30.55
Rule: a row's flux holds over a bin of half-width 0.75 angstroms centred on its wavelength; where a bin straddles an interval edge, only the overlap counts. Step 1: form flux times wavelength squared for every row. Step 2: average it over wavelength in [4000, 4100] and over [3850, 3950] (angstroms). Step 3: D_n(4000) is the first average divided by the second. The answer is 1.8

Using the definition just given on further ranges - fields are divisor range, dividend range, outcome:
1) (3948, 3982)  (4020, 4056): 1.78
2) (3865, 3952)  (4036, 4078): 1.79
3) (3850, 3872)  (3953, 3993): 1.09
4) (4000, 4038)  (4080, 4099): 1.13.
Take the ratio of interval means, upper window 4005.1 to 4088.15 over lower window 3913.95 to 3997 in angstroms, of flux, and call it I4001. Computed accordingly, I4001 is 1.68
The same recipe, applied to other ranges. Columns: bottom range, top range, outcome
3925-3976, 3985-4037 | 2.03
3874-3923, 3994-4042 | 1.42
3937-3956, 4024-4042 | 1.62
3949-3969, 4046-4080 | 1.68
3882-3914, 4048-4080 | 1.40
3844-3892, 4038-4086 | 1.57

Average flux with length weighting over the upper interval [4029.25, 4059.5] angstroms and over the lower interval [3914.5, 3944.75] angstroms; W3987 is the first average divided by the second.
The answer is 2.18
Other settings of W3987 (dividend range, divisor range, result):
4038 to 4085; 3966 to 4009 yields 1.32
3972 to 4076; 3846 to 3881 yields 1.50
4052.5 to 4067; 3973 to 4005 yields 1.17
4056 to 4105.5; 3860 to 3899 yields 1.58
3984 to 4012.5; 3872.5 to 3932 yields 1.44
